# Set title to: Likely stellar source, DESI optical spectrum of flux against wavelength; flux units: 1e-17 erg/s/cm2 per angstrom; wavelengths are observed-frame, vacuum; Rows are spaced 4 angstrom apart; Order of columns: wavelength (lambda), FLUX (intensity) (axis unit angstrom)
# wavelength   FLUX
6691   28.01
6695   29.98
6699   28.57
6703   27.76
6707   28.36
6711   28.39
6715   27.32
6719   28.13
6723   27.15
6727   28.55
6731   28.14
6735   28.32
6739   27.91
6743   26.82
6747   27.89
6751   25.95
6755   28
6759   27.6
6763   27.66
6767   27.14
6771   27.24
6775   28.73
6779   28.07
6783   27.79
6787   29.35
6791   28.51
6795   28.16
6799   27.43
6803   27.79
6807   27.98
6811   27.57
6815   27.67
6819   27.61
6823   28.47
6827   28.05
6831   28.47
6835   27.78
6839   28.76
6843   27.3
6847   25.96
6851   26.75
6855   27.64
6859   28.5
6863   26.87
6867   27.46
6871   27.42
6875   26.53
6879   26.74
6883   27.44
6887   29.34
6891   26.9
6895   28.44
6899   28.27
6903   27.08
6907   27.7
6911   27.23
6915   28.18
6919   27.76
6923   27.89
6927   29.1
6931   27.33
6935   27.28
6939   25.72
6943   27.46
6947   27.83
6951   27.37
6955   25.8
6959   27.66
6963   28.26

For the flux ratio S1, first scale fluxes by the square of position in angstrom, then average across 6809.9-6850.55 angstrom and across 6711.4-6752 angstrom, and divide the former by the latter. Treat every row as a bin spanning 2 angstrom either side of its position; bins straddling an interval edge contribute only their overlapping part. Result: 1.0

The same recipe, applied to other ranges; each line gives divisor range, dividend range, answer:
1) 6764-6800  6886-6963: 1.03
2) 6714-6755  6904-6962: 1.05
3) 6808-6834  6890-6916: 1.01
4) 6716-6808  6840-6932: 1.03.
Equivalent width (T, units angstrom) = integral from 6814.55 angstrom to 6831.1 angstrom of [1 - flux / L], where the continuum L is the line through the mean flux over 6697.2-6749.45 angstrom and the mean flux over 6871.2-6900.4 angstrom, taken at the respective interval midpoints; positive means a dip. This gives -0.2 angstrom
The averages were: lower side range 27.9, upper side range 27.6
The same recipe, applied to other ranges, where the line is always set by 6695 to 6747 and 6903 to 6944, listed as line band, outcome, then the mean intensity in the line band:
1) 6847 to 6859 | 0.22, 27.2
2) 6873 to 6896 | 0.09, 27.5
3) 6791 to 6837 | -0.21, 27.9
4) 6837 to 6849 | 0.17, 27.3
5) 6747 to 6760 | 0.32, 27.3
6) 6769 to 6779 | -0.04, 28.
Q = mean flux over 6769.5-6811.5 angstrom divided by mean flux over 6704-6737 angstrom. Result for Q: 1.0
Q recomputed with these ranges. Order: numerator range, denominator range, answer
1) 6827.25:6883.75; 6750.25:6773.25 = 1.00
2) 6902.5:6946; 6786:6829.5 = 0.98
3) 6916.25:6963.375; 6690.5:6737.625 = 0.97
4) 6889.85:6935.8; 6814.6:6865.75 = 1.00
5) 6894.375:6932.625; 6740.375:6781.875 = 1.01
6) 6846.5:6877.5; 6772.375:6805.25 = 0.96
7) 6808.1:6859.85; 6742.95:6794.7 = 1.00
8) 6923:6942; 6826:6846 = 0.98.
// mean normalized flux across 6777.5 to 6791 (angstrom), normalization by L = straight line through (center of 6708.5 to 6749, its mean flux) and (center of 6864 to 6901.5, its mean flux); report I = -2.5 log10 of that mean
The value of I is -0.03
